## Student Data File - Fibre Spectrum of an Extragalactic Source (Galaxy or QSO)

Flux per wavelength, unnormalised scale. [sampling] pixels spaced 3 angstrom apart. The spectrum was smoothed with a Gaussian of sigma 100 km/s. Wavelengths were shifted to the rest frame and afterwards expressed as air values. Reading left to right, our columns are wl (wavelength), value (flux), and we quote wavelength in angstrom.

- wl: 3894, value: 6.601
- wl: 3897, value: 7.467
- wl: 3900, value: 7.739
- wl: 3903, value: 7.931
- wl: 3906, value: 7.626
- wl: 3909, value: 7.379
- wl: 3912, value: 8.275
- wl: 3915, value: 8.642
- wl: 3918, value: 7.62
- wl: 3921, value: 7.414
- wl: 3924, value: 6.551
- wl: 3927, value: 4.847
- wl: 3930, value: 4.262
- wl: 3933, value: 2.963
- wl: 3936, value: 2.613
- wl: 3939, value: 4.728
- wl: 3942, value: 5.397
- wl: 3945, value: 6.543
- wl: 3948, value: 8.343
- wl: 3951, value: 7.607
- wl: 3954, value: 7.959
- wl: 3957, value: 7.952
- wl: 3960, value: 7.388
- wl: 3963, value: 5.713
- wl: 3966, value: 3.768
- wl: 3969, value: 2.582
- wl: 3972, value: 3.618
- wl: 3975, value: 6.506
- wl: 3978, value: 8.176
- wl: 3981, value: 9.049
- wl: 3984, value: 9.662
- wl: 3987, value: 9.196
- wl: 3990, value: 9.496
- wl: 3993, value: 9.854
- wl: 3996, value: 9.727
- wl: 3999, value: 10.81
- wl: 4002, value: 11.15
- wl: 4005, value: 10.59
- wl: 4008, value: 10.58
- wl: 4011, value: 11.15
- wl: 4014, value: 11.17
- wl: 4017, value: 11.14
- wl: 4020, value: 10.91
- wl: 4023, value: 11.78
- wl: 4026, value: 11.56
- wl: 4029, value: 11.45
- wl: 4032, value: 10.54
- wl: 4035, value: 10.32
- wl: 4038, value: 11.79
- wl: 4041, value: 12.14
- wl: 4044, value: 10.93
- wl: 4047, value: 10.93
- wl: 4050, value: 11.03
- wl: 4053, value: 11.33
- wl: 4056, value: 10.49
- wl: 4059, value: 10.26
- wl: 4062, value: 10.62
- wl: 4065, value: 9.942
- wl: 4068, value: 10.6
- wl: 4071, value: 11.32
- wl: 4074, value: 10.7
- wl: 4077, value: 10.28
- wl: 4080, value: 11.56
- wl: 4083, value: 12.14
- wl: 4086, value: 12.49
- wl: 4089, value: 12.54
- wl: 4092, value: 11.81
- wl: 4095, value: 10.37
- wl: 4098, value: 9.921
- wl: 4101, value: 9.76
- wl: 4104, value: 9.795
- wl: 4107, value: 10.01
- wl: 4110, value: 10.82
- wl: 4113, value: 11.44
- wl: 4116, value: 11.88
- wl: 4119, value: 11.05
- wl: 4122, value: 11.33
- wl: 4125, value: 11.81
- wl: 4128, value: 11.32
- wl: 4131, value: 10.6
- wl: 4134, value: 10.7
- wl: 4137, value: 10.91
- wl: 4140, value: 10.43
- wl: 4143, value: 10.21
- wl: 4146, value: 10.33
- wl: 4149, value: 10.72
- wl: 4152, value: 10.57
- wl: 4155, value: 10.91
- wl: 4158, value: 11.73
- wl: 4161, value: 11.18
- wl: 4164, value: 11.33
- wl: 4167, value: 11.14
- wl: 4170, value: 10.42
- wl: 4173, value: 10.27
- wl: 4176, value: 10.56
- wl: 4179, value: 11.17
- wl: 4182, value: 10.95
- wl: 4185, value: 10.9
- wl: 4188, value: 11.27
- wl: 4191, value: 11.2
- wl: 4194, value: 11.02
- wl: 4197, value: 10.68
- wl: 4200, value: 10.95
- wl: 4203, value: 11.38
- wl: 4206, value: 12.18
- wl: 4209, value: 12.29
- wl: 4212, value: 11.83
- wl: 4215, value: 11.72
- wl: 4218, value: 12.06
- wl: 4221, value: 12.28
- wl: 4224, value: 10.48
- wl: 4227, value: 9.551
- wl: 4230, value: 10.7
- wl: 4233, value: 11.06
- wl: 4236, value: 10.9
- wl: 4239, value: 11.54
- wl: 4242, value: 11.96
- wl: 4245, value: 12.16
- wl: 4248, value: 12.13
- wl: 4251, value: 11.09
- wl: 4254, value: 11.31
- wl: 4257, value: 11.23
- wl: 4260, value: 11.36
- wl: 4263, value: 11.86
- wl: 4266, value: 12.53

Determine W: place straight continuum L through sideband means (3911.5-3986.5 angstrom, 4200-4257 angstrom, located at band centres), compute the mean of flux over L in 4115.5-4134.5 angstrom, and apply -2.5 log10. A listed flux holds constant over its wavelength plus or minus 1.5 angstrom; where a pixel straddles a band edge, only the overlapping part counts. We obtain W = -0.18 mag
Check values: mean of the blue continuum 6.34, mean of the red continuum 11.5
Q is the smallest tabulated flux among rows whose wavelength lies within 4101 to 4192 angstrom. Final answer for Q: 9.76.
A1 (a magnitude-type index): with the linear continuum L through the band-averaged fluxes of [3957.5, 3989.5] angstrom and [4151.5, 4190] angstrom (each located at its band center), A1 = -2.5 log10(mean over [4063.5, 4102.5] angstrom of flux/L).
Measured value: -0.21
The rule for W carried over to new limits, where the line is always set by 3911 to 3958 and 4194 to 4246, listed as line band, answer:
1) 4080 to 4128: -0.20 mag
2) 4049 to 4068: -0.24 mag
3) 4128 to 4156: -0.07 mag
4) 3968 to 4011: -0.20 mag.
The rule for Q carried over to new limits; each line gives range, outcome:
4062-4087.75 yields 9.942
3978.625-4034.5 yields 9.049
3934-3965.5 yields 2.613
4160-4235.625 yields 9.551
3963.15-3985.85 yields 2.582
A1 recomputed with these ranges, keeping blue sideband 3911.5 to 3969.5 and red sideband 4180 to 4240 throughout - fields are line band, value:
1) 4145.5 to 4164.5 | -0.08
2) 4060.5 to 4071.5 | -0.24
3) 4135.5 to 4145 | -0.06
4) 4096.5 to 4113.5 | -0.11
